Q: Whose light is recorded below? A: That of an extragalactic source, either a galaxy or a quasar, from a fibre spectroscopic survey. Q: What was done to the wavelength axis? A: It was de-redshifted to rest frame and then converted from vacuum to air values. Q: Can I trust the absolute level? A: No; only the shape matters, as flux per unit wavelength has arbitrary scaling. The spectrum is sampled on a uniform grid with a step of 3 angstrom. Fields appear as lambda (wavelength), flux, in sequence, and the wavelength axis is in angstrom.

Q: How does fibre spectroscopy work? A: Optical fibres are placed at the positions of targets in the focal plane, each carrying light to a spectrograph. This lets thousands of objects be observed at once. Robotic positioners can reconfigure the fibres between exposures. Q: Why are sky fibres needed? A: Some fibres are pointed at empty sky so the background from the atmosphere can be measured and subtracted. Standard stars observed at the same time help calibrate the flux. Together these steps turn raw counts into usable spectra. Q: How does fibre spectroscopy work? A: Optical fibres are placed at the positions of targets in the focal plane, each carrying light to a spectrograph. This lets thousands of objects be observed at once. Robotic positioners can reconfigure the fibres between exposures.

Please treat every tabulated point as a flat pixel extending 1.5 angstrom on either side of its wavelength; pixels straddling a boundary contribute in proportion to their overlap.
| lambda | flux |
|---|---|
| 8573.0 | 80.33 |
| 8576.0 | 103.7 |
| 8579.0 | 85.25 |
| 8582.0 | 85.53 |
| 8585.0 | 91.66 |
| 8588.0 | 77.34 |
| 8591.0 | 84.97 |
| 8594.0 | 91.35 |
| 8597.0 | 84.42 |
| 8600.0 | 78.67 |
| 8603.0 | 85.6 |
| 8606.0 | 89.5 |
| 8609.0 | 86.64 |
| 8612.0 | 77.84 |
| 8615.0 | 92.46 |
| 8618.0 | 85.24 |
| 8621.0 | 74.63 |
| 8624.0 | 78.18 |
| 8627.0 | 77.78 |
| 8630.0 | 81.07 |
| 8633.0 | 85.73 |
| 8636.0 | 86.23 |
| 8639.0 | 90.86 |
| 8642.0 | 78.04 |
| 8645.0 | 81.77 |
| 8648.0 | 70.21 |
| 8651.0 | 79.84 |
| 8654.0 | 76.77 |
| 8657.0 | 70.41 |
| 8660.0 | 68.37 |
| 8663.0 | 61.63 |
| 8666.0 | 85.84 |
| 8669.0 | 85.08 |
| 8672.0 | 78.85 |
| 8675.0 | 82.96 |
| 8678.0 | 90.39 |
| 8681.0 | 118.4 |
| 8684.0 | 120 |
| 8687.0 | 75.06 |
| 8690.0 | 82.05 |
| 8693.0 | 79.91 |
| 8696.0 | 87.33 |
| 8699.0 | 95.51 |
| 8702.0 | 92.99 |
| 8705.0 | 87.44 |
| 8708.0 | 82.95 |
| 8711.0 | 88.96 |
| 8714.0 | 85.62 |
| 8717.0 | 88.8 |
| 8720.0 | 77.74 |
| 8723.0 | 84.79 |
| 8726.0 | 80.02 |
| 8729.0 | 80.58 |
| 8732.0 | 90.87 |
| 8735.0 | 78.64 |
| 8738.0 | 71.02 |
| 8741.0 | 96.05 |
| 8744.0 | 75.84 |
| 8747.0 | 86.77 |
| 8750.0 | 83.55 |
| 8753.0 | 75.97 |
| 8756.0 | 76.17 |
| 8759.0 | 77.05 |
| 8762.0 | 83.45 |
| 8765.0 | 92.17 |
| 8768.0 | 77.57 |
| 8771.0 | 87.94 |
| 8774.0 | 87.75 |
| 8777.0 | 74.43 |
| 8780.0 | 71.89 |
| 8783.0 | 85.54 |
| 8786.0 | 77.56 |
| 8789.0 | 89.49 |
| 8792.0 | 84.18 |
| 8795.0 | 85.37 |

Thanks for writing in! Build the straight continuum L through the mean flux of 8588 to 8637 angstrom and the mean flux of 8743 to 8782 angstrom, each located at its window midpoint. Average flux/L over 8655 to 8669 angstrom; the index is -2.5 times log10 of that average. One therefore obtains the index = 0.13 mag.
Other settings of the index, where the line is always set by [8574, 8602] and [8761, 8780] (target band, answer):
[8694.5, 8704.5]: -0.087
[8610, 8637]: 0.051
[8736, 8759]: 0.039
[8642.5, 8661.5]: 0.146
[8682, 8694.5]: -0.071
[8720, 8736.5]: 0.018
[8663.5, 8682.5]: -0.047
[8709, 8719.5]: -0.031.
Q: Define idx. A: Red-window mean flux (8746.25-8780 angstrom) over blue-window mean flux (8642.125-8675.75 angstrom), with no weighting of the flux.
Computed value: 1.07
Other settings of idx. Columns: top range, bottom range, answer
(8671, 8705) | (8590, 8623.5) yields 1.08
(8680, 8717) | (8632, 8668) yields 1.17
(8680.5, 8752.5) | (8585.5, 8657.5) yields 1.05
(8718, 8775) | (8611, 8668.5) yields 1.04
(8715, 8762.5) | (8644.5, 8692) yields 0.98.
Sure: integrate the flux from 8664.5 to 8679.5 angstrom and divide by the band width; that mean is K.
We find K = 84.6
